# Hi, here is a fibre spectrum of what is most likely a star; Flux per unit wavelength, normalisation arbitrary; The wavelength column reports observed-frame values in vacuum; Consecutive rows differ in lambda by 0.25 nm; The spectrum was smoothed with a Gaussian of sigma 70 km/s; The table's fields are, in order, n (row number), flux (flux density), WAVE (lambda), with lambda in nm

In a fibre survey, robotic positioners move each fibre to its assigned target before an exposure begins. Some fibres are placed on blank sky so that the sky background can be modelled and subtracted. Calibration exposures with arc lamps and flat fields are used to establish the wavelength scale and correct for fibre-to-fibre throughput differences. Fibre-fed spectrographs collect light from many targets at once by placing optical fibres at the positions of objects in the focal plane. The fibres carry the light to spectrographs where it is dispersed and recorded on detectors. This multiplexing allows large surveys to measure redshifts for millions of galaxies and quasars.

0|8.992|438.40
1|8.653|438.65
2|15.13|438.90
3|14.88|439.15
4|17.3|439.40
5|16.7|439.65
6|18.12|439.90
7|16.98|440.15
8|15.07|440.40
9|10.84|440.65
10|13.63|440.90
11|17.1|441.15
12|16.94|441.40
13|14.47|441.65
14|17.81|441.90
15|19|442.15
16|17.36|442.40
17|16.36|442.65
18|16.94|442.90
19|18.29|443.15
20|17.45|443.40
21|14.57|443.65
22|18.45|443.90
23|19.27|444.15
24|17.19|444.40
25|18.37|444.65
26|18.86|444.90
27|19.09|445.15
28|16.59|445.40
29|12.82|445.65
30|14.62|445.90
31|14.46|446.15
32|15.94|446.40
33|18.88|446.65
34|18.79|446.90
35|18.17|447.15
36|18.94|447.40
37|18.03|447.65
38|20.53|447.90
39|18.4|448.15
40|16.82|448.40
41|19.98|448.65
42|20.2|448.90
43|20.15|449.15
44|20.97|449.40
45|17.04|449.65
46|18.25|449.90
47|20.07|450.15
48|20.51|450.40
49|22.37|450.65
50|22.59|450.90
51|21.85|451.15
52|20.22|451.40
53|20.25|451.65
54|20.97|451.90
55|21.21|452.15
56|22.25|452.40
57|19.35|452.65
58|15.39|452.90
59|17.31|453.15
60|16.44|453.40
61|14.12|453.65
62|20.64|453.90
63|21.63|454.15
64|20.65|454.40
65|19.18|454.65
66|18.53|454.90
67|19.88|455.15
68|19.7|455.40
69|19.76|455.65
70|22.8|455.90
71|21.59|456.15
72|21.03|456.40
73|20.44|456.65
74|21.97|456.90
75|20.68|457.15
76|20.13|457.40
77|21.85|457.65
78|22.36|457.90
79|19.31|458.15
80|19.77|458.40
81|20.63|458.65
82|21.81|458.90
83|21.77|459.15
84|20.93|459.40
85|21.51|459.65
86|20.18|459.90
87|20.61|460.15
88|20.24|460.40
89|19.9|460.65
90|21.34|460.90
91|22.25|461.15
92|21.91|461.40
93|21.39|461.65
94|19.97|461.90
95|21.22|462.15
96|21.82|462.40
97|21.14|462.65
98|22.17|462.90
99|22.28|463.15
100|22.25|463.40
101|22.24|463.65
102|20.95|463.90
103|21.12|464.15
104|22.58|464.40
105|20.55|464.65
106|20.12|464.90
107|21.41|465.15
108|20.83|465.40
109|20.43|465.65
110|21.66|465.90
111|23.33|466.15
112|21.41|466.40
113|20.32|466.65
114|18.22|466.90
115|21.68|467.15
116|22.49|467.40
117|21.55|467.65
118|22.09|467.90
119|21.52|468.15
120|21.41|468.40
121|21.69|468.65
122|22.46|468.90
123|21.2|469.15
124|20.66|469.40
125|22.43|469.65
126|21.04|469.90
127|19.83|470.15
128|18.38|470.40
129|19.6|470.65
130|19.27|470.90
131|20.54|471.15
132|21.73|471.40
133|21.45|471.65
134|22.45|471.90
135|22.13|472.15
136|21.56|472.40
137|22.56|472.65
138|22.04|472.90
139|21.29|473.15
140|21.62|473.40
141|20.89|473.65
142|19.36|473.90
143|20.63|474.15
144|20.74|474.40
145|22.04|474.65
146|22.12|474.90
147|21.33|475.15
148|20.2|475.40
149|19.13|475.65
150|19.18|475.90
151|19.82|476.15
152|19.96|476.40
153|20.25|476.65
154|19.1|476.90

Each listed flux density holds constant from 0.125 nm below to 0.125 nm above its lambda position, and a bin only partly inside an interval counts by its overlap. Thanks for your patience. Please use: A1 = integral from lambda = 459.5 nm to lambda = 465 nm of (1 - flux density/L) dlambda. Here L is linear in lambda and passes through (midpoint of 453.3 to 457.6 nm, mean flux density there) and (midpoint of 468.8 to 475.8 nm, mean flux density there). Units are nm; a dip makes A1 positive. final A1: -0.23 nm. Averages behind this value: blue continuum 20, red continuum 21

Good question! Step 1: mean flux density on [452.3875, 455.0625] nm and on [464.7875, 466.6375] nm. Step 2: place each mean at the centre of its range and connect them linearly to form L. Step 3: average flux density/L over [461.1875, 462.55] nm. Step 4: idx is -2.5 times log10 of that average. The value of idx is -0.05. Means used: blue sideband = 18.5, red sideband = 21.3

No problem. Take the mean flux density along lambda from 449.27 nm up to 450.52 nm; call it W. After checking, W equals 19.4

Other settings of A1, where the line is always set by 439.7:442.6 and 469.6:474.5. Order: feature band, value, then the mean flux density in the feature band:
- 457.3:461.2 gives -0.40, 20.9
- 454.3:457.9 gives -0.42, 20.6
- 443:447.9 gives -0.17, 17.4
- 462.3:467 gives -0.36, 21.3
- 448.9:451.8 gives -0.46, 20.4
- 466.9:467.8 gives -0.05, 21.4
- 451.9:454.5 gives -0.14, 19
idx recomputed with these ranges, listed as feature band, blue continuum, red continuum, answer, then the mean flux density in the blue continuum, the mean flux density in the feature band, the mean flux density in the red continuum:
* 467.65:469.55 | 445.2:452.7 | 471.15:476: -0.04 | 19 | 21.6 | 21.2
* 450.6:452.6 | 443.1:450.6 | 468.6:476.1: -0.15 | 18.1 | 21.4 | 21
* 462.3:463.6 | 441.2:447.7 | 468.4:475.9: -0.11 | 17.2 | 22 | 21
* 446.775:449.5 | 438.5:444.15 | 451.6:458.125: -0.07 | 16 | 19.2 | 20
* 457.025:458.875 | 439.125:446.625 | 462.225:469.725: -0.05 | 16.6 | 20.7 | 21.5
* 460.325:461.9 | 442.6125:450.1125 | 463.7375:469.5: -0.04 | 17.9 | 21.1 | 21.3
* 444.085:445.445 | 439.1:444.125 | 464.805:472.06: -0.08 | 16.5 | 18.3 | 21.1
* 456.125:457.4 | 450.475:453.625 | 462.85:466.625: -0.03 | 19.8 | 21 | 21.5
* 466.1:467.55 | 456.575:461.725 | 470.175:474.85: -0.01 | 21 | 21.1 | 21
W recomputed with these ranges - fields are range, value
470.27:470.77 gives 19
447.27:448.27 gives 19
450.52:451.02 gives 22.5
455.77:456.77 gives 21.5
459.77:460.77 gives 20.2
